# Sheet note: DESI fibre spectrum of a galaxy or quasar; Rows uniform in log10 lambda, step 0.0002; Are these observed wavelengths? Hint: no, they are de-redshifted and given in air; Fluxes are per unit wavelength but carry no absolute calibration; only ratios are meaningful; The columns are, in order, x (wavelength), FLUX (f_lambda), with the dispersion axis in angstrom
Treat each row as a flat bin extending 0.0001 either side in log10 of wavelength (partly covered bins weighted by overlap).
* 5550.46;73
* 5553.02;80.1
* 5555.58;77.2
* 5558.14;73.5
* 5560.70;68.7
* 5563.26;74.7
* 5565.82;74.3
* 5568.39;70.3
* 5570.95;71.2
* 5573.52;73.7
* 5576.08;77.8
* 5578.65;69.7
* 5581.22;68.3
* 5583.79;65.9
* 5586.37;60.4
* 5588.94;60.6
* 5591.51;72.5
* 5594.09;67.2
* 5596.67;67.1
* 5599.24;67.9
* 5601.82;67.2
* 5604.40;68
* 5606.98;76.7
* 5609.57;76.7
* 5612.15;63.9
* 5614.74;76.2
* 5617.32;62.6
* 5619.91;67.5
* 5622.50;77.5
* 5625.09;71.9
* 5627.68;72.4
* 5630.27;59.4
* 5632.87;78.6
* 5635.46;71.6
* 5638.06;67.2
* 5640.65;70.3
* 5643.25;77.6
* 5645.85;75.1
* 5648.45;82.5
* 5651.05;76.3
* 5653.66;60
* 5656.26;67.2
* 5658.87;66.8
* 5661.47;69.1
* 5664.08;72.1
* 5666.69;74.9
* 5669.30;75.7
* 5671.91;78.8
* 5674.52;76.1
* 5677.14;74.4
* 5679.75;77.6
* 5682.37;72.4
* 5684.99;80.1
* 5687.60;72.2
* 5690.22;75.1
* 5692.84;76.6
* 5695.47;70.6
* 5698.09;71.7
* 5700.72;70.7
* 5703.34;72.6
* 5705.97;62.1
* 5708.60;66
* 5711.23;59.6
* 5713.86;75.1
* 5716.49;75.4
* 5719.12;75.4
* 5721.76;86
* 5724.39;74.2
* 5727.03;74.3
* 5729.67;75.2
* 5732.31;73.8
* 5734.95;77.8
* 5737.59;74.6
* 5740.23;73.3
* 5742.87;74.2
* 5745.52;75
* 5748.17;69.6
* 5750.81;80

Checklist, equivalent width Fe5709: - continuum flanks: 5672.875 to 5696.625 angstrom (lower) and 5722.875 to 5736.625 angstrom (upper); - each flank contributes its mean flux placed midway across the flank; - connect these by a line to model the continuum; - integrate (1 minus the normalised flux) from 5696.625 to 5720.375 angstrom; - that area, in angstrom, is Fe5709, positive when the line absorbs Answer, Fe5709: 1.7 angstrom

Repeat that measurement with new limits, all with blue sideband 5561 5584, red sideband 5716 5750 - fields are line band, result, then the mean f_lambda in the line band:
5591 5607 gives 0.82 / 68.8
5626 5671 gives 1.17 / 71.6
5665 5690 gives -0.52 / 75.7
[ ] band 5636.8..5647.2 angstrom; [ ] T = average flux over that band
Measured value 72.7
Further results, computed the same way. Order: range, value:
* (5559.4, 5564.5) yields 71.7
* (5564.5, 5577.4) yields 73.5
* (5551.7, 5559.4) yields 76.9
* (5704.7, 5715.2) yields 65.7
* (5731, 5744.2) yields 74.8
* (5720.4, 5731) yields 77.4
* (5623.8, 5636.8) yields 70.8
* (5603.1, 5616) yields 72.3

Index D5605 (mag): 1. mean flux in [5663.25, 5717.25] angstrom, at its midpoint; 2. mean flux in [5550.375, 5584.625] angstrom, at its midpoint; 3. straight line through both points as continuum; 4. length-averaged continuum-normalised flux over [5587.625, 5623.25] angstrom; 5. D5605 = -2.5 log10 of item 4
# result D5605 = 0.05 mag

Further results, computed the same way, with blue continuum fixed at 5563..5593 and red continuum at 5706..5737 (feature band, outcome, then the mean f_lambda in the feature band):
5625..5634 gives 0.01 mag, 70.2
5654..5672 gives 0.01 mag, 71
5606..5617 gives -0.03 mag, 72.3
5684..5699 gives -0.03 mag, 74.4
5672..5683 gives -0.05 mag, 75.7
